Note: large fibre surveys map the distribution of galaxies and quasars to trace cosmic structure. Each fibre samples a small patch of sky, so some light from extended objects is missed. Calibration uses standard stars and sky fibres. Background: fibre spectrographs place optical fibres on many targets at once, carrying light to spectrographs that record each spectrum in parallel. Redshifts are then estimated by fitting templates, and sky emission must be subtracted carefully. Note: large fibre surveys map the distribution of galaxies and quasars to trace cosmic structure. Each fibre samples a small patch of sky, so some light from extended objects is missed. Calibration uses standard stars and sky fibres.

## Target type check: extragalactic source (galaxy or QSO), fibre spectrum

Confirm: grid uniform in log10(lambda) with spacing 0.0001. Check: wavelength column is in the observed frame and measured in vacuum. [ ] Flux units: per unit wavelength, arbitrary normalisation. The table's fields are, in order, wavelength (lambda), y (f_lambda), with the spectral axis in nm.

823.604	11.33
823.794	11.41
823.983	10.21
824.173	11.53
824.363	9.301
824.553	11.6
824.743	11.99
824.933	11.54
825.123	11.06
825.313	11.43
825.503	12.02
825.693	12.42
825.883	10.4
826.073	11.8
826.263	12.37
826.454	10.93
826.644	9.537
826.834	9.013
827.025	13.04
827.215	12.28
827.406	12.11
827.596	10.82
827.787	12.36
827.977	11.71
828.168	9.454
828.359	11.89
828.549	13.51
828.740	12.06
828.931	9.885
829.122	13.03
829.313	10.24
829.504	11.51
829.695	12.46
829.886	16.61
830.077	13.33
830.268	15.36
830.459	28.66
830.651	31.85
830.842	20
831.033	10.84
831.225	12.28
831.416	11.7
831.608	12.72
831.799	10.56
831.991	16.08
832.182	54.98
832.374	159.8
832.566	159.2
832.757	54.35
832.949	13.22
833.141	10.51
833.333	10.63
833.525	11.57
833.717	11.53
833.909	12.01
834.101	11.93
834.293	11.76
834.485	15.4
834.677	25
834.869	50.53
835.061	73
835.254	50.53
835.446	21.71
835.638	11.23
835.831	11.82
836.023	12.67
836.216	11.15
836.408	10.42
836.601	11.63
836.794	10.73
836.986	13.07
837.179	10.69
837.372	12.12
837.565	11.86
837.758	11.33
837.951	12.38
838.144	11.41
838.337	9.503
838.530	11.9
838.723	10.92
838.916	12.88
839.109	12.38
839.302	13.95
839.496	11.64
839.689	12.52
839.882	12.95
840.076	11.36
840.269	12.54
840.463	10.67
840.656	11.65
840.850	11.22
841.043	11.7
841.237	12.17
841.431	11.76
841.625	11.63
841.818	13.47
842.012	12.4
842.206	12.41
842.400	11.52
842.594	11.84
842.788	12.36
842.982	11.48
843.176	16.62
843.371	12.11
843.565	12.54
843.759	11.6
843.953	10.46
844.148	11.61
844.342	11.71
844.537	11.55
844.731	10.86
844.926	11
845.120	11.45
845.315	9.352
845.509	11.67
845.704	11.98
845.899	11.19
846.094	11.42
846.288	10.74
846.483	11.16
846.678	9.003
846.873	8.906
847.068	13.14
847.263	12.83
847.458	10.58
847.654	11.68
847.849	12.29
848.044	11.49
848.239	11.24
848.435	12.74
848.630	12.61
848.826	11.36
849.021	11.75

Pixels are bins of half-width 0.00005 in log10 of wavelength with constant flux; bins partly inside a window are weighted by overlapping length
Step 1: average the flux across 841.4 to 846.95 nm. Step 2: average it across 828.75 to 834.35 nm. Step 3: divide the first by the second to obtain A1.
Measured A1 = 0.4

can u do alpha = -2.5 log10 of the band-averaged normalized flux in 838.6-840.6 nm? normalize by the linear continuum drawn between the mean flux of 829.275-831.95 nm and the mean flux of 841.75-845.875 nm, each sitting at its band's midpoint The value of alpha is 0.08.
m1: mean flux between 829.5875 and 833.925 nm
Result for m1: 31.2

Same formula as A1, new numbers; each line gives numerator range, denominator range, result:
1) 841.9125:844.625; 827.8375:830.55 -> 0.90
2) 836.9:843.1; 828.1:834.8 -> 0.48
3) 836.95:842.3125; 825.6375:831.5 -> 0.89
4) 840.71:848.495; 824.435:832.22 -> 0.85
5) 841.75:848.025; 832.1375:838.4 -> 0.42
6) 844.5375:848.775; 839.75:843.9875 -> 0.93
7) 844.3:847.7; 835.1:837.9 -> 0.69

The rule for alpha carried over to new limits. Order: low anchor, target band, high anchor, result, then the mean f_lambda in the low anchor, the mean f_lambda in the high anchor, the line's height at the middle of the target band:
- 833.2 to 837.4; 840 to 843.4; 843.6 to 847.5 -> 0.159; 19.2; 11.1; 14.2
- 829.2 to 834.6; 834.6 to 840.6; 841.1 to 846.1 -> 0.213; 27.5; 11.9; 19.9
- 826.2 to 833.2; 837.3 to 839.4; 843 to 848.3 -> 0.392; 23.7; 11.5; 17.1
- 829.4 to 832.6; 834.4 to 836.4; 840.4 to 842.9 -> -0.128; 32.7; 11.9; 24.1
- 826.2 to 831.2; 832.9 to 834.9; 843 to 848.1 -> -0.211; 13.6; 11.5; 13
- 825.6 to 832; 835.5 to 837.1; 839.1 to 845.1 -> 0.066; 13.3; 12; 12.6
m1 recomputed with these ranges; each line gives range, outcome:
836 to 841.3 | 11.7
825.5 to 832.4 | 17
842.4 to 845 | 12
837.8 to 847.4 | 11.7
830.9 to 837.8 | 27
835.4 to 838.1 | 12.1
